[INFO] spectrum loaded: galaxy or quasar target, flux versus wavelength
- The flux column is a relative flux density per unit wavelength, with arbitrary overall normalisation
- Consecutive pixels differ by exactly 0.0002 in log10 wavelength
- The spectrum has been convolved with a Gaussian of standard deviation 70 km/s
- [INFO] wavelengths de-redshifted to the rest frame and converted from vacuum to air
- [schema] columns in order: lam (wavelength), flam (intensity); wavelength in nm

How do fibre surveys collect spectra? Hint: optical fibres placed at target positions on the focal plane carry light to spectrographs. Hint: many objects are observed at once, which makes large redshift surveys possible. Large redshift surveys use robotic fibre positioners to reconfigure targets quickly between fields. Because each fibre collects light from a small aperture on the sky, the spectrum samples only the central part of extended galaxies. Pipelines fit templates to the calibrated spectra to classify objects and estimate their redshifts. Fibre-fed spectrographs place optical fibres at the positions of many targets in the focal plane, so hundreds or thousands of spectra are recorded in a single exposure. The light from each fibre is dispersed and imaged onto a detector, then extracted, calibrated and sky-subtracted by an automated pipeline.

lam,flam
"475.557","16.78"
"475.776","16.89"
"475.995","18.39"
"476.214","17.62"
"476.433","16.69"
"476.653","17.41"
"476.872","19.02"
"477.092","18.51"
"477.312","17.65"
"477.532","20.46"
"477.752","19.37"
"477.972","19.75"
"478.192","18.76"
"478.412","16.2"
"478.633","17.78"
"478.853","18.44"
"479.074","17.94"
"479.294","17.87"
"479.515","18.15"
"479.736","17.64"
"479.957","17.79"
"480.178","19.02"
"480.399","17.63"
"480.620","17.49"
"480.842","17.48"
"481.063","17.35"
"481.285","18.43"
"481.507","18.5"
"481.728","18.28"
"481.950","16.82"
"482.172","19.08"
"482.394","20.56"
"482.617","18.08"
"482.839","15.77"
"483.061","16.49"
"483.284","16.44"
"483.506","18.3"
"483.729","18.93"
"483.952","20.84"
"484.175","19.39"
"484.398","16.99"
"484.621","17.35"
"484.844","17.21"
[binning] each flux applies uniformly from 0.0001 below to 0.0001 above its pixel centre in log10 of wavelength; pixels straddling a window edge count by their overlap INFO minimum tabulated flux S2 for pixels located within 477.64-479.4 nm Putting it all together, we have 16.2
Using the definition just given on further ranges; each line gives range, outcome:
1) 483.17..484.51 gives 16.44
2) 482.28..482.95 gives 15.77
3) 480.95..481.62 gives 17.35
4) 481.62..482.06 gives 16.82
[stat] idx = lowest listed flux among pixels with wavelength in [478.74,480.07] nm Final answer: 17.64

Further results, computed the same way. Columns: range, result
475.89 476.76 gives 16.69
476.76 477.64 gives 17.65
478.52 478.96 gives 17.78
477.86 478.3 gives 18.76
